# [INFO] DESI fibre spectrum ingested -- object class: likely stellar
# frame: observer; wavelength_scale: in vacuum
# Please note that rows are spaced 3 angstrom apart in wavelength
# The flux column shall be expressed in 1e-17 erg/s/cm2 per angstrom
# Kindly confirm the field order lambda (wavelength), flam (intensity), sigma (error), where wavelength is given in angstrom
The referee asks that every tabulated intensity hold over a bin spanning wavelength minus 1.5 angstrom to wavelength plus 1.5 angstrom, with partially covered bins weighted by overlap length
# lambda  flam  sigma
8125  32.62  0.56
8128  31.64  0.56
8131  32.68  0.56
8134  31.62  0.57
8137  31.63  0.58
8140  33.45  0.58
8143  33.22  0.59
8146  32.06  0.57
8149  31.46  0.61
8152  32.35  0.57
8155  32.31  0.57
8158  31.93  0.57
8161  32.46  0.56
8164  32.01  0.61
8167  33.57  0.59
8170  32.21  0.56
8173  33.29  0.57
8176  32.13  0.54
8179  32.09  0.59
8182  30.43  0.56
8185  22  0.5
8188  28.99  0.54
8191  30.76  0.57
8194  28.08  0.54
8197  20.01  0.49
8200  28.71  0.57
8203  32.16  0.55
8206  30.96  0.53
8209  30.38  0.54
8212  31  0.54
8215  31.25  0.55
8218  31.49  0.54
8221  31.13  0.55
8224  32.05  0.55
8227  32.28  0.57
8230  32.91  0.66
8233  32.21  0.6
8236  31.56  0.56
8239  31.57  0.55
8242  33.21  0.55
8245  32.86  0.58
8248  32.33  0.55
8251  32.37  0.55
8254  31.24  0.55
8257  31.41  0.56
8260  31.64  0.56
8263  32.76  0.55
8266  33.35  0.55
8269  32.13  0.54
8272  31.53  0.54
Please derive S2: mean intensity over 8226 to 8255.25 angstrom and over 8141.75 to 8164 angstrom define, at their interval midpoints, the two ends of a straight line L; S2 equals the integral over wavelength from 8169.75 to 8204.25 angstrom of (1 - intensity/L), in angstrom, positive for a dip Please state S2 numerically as 3.4 angstrom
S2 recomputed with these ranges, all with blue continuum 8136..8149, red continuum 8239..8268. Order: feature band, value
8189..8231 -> 2.9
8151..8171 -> 0.0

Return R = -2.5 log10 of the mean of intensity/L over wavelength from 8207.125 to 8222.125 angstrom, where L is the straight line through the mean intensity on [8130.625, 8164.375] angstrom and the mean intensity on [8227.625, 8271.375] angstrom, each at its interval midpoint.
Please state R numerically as 0.04 mag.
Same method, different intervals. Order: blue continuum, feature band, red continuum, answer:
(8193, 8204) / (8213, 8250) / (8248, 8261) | -0.08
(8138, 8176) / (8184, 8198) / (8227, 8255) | 0.23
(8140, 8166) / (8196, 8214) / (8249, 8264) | 0.10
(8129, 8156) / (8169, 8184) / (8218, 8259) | 0.02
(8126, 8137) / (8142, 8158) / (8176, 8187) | -0.05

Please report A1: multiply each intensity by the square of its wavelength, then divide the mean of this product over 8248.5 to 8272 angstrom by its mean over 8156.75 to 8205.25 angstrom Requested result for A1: 1.1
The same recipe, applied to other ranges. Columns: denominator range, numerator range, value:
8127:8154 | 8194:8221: 0.93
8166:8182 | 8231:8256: 1.01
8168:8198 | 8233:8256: 1.12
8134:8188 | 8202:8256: 1.02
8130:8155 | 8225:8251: 1.03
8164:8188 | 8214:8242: 1.05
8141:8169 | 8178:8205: 0.88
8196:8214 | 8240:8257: 1.12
